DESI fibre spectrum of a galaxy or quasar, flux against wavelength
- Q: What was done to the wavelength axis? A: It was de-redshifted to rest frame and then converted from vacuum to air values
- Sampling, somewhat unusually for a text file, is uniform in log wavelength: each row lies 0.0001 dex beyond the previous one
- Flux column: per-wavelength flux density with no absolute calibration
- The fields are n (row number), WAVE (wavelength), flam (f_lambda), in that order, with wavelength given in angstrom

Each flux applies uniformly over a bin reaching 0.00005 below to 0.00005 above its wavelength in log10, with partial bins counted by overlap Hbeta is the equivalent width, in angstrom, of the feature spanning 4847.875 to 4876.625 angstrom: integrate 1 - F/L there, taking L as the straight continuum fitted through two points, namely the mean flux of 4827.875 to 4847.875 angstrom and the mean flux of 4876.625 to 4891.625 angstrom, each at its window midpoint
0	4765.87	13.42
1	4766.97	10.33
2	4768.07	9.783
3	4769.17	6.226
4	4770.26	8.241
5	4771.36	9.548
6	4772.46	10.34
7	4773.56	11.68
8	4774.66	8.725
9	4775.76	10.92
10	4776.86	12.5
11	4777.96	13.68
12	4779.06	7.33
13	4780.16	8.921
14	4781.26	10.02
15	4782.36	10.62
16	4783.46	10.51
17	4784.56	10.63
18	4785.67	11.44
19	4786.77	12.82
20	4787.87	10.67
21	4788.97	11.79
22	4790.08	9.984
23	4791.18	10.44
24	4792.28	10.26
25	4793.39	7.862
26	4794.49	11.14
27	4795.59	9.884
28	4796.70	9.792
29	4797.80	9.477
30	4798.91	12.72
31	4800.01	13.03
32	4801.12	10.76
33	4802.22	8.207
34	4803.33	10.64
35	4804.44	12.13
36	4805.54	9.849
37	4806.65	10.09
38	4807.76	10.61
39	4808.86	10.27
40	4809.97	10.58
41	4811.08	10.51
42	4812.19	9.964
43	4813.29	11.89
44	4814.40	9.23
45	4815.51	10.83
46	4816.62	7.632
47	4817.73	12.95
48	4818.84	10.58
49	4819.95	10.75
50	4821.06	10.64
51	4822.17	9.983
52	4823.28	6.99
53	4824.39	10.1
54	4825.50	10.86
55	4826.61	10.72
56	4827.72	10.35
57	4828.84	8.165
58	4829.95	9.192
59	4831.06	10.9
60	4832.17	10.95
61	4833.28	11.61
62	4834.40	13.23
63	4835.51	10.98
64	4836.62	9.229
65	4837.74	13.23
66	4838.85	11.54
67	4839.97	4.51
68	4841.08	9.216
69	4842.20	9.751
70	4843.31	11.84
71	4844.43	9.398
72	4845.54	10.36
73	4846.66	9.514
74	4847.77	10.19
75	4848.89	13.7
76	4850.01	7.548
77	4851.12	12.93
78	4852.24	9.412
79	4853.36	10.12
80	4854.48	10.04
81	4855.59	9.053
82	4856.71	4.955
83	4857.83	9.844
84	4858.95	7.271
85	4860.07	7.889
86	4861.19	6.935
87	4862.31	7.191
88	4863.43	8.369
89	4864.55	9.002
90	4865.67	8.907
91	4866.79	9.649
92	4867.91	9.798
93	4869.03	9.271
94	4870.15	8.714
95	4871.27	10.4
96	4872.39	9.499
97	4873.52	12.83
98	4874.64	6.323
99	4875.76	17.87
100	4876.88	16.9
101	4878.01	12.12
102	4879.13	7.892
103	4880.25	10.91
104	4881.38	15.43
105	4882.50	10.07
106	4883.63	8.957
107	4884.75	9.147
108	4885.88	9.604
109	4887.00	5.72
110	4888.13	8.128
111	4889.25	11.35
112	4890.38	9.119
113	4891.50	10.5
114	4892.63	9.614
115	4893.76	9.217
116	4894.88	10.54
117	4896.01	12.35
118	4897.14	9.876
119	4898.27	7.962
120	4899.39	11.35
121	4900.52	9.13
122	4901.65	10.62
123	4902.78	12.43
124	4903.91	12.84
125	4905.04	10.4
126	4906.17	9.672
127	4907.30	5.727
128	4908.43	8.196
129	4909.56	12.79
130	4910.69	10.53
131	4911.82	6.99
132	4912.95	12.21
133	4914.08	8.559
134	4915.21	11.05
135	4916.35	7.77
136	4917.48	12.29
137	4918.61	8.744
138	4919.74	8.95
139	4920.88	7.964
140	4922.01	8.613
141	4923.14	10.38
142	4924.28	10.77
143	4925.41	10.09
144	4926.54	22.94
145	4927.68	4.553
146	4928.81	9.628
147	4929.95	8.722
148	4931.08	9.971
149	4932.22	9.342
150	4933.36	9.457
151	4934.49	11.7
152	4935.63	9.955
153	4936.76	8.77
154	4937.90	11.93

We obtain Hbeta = 1.8 angstrom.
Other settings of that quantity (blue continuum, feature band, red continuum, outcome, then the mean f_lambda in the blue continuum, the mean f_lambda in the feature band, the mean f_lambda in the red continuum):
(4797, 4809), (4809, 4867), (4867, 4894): 4.05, 10.7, 9.83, 10.4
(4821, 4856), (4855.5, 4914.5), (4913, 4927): 3.50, 10.2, 9.83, 10.6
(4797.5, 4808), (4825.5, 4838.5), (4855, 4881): -0.65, 10.8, 10.8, 9.68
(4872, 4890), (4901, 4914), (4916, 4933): 0.26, 10.8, 10.1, 10.1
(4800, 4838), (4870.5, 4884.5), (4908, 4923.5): -2.16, 10.4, 11.5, 9.65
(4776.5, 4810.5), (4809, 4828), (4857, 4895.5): 0.17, 10.6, 10.3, 9.82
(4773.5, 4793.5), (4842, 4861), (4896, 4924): 1.16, 10.6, 9.58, 9.85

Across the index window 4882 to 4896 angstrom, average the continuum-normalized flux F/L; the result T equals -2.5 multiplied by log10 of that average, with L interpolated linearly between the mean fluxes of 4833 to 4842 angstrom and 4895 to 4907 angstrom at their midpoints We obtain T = 0.12 mag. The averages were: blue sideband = 10.4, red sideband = 10.5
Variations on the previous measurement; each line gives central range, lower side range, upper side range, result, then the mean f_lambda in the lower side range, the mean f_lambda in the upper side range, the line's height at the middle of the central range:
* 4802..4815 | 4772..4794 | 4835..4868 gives -0.03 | 10.6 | 9.4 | 10.1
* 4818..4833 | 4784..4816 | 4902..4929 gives 0.04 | 10.6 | 10.2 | 10.5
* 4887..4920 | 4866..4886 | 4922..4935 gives 0.09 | 10.9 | 10.6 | 10.7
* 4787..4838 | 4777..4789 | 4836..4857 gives -0.01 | 10.8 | 9.88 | 10.4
